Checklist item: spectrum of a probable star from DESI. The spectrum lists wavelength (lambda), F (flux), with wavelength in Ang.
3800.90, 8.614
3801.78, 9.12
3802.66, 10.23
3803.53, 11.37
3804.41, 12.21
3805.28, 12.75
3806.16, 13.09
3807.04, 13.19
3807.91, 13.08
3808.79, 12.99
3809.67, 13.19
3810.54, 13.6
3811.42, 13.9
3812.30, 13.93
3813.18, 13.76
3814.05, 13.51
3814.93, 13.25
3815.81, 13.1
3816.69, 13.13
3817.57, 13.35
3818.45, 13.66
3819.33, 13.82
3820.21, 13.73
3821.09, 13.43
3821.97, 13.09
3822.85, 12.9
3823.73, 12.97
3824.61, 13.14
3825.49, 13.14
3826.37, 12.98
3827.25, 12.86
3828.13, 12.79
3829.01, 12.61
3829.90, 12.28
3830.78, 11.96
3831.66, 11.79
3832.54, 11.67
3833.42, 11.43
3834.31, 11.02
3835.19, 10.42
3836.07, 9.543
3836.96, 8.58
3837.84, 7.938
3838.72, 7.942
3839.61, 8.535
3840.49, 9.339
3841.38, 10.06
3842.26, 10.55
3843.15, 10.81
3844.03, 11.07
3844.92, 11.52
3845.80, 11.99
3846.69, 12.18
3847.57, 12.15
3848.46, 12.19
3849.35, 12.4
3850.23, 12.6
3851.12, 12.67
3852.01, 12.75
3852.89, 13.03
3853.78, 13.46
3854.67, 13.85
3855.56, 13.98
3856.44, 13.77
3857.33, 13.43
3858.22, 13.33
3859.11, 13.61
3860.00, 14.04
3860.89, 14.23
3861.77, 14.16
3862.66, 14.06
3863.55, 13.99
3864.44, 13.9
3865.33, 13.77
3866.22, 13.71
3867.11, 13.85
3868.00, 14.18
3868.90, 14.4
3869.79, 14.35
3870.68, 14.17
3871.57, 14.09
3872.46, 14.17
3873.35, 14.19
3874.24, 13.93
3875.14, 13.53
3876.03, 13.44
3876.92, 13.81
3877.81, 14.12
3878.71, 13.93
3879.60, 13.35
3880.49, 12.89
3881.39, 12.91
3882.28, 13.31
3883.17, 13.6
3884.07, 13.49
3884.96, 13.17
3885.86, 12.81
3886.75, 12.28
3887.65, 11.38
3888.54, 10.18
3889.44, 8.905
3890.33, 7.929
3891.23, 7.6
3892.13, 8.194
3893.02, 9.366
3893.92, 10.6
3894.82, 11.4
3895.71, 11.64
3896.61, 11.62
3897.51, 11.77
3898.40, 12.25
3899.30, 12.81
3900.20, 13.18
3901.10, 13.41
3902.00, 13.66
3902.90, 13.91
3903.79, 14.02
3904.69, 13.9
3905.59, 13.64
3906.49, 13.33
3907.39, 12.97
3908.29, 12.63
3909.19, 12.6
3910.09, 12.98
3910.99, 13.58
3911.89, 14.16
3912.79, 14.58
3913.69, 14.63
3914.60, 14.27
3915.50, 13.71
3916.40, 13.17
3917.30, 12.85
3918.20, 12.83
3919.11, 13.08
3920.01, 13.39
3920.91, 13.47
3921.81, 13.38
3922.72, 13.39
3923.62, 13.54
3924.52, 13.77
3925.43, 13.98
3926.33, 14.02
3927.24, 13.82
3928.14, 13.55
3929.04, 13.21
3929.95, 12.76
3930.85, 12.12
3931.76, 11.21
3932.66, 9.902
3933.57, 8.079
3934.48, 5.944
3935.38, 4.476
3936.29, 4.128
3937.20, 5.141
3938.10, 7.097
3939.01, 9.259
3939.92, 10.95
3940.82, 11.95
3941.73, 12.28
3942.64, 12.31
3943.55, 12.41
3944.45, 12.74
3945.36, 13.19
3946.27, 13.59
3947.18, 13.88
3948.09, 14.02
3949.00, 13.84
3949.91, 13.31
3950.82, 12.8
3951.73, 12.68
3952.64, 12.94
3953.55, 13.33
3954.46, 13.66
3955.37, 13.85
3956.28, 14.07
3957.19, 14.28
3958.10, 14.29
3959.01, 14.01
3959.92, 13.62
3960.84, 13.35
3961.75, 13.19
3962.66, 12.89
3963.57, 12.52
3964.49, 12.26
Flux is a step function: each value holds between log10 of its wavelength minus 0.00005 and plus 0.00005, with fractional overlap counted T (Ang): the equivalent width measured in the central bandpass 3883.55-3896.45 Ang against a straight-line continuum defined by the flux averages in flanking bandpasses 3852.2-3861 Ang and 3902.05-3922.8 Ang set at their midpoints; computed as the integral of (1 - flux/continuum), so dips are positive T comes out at 2.7 Ang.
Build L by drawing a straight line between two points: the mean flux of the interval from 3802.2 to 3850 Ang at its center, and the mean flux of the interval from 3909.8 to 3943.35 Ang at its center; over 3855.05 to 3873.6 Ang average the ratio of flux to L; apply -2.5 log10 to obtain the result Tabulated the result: -0.17 mag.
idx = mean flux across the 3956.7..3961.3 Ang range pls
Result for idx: 13.9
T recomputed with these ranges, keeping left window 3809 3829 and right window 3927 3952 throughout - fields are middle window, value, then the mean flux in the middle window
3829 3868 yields 1.9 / 12.1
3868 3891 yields -1.4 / 12.9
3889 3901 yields 1.2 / 10.6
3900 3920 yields -3.3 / 13.5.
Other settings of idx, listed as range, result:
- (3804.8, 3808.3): 13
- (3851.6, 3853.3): 12.9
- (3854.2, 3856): 13.9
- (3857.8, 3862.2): 13.9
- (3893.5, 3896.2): 11.2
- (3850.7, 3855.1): 13.1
